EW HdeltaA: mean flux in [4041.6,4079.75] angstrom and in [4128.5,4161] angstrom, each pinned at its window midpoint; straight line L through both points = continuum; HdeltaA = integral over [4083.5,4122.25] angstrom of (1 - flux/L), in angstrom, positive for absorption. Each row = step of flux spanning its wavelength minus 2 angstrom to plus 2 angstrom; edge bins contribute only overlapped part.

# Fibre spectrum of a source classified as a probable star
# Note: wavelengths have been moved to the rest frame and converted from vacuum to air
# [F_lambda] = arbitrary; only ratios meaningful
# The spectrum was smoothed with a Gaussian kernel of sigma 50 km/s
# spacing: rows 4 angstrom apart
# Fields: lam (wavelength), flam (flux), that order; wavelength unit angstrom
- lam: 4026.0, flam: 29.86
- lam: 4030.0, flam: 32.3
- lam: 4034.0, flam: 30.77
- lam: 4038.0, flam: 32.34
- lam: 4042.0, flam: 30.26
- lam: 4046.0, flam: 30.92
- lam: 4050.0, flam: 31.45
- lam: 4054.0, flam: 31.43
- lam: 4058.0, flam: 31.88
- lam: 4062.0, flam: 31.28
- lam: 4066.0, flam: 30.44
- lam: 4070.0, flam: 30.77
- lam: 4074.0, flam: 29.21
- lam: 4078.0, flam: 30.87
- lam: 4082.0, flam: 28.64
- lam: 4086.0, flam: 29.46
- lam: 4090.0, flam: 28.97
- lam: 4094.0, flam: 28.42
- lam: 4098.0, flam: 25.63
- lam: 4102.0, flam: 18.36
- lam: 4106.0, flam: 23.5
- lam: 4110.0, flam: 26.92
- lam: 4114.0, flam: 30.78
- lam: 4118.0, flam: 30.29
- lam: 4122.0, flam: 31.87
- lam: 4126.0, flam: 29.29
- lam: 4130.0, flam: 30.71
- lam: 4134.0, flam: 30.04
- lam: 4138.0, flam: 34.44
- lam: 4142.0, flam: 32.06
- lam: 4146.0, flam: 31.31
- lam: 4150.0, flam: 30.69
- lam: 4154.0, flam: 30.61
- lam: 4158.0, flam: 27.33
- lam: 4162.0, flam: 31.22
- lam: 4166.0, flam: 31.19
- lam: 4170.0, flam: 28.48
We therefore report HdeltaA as 4.6 angstrom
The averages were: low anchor 30.9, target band 27.2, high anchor 30.9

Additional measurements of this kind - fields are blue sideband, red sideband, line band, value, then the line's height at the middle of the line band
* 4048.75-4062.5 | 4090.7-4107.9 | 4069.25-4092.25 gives -1.84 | 27.4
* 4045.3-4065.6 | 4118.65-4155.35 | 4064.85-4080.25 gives 0.51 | 31.3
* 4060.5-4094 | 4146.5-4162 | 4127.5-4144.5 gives -1.03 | 29.9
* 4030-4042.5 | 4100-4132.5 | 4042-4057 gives -0.18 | 30.8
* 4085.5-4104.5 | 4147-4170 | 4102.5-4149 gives -2.98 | 27.9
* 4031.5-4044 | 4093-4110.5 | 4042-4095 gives -4.93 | 27.8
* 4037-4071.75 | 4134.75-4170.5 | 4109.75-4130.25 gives 0.53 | 31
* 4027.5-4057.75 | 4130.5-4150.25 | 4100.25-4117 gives 3.34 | 31.6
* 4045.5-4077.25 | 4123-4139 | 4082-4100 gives 1.61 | 30.9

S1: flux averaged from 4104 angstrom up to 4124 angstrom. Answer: 28.7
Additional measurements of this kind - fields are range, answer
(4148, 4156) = 30.6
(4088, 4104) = 25.3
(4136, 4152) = 32.1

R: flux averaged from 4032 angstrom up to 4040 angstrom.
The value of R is 31.6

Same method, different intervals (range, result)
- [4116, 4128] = 30.5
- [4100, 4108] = 20.9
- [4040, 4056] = 31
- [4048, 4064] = 31.5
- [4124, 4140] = 31.1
